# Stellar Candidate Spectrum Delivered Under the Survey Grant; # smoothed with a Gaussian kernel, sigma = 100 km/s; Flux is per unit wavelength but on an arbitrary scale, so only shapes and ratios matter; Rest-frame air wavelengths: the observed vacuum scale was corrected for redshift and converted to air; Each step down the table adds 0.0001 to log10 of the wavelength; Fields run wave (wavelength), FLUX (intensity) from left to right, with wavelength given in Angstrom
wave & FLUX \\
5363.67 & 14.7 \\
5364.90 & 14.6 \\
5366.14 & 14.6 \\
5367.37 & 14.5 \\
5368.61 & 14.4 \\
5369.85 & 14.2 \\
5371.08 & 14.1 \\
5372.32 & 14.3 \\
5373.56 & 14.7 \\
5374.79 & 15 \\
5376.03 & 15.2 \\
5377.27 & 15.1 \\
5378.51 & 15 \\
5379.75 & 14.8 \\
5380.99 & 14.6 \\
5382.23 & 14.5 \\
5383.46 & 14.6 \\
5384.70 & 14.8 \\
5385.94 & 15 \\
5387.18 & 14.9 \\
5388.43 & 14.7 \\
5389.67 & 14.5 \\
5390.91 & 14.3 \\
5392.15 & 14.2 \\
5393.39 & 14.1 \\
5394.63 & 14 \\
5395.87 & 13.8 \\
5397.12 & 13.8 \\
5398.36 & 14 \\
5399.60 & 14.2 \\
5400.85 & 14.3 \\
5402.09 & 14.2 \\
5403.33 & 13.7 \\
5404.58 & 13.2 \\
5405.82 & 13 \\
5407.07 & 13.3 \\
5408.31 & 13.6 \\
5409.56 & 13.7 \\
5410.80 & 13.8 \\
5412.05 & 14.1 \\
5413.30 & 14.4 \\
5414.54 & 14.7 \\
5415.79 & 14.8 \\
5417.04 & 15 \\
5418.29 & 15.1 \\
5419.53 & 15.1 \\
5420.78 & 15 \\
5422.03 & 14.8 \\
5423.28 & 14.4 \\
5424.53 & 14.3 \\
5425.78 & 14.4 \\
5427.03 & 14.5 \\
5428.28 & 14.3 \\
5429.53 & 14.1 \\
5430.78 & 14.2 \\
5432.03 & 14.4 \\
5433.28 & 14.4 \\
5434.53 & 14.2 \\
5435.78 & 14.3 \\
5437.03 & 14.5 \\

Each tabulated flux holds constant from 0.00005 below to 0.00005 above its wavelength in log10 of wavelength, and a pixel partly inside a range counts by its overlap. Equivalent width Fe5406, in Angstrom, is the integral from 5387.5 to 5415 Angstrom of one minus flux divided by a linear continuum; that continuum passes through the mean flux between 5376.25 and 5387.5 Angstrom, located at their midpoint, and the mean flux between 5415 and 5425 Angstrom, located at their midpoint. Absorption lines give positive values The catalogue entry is 1.5 Angstrom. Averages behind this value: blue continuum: 14.8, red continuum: 14.8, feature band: 14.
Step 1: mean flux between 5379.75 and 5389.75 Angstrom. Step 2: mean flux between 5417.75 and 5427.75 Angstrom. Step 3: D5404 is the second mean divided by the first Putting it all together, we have 1.00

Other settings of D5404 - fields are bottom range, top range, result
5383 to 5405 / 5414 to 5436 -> 1.02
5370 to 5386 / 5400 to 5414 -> 0.93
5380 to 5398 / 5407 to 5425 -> 1.00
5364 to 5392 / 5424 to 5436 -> 0.98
